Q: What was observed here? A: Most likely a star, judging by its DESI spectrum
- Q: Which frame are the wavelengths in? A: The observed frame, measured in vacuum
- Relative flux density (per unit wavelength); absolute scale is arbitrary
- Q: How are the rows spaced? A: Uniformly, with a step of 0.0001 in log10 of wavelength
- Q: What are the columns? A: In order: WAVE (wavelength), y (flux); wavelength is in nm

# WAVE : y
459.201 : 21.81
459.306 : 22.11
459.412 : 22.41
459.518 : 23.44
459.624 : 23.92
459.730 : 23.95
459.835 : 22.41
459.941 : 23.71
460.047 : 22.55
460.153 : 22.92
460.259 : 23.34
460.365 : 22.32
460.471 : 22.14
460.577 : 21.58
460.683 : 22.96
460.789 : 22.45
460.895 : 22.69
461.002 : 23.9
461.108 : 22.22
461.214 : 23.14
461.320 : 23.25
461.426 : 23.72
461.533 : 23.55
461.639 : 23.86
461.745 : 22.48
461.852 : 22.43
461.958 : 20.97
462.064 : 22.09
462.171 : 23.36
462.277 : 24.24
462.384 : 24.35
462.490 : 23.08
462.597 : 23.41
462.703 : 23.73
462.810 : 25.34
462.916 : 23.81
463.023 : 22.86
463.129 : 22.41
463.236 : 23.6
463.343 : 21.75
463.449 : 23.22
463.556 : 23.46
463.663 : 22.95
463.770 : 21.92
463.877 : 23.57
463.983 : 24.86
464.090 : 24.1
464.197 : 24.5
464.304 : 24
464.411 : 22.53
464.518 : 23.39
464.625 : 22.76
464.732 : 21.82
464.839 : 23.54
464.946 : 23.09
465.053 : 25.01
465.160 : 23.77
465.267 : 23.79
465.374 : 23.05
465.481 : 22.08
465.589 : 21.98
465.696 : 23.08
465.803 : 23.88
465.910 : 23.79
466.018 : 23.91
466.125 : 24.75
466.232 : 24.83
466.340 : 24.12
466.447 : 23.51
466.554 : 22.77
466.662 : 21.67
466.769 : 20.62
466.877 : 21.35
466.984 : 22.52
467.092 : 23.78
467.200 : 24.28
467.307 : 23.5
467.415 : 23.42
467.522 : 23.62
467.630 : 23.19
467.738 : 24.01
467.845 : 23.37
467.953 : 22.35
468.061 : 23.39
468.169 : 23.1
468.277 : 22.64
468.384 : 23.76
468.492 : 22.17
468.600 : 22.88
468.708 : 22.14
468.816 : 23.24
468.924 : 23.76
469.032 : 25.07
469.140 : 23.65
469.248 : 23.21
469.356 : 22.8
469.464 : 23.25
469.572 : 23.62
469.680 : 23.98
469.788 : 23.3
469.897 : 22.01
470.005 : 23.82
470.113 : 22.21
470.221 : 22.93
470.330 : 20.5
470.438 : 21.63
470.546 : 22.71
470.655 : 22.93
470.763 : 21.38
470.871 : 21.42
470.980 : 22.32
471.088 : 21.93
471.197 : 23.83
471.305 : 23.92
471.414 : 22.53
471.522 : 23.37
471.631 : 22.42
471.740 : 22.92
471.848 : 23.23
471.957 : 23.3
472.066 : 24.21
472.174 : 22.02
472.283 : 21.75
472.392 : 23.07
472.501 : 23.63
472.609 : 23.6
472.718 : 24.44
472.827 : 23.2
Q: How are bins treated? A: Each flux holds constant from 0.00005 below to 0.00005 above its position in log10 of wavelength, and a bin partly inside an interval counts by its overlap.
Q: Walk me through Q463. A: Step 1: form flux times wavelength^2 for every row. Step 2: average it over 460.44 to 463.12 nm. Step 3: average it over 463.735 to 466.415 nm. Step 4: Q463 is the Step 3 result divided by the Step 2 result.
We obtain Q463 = 1.03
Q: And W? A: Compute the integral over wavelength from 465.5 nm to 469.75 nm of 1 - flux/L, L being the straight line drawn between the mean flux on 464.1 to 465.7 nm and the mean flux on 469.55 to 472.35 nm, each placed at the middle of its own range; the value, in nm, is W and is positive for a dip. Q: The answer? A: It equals -0.05 nm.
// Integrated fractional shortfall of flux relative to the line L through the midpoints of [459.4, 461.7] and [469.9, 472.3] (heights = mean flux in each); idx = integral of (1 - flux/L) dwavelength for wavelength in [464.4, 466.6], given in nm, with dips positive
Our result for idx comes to -0.057 nm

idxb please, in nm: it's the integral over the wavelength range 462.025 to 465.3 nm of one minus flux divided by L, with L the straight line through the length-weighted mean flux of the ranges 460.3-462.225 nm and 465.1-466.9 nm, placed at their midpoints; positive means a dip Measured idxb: -0.07 nm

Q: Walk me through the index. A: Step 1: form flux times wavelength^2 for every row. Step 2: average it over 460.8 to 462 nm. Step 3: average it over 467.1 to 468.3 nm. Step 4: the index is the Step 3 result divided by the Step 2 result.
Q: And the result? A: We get 1.05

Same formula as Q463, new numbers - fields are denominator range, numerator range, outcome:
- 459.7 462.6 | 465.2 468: 1.04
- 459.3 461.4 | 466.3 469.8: 1.05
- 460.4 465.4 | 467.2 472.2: 1.02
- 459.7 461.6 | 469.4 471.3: 1.03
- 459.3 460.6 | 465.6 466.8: 1.05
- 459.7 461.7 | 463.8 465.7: 1.04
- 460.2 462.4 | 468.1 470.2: 1.05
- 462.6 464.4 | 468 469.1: 1.01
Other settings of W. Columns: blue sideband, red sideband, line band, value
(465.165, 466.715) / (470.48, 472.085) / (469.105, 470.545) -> 0.01 nm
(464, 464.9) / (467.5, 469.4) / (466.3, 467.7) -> 0.02 nm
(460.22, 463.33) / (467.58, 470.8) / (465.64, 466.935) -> -0.01 nm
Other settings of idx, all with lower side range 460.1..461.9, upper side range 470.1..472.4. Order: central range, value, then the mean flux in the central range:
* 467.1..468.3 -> -0.04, 23.4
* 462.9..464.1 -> -0.02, 23.2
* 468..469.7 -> -0.05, 23.3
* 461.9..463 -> -0.03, 23.4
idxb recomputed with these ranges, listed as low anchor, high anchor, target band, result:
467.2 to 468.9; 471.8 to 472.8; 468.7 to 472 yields 0.05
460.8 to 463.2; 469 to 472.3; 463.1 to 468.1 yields -0.04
